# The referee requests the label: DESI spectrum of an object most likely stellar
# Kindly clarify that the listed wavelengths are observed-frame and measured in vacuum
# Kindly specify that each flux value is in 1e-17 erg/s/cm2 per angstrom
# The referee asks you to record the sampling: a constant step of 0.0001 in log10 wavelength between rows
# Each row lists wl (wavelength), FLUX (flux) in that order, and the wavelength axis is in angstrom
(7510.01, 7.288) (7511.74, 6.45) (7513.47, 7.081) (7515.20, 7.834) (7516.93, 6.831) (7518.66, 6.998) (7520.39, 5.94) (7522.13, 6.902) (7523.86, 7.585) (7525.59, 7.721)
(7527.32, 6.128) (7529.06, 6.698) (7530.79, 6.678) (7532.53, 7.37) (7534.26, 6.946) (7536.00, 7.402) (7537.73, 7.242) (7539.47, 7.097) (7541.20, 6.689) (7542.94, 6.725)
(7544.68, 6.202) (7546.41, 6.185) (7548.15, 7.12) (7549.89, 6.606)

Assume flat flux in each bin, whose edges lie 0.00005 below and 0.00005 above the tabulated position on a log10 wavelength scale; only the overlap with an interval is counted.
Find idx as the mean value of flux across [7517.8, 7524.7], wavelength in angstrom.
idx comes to 6.85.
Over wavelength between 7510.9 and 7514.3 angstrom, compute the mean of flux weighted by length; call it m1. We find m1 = 6.76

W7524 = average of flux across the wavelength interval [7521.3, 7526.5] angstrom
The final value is 7.41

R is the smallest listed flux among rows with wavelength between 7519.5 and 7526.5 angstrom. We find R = 5.94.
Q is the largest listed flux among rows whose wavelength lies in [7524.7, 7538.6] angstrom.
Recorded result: 7.721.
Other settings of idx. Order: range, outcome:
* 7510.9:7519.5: 7.04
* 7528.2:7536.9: 7.02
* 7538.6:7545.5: 6.68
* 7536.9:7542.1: 7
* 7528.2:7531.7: 6.69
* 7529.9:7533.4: 7.03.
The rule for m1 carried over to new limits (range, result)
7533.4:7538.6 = 7.19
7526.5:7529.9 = 6.4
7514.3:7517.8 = 7.33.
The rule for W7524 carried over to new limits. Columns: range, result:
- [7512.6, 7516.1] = 7.45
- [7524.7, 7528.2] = 6.93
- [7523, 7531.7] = 6.96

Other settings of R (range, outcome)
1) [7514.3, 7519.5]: 6.831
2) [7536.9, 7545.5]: 6.202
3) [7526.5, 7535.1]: 6.128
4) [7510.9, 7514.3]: 6.45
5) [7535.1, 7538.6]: 7.242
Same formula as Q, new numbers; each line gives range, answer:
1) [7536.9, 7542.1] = 7.242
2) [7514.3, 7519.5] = 7.834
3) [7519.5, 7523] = 6.902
